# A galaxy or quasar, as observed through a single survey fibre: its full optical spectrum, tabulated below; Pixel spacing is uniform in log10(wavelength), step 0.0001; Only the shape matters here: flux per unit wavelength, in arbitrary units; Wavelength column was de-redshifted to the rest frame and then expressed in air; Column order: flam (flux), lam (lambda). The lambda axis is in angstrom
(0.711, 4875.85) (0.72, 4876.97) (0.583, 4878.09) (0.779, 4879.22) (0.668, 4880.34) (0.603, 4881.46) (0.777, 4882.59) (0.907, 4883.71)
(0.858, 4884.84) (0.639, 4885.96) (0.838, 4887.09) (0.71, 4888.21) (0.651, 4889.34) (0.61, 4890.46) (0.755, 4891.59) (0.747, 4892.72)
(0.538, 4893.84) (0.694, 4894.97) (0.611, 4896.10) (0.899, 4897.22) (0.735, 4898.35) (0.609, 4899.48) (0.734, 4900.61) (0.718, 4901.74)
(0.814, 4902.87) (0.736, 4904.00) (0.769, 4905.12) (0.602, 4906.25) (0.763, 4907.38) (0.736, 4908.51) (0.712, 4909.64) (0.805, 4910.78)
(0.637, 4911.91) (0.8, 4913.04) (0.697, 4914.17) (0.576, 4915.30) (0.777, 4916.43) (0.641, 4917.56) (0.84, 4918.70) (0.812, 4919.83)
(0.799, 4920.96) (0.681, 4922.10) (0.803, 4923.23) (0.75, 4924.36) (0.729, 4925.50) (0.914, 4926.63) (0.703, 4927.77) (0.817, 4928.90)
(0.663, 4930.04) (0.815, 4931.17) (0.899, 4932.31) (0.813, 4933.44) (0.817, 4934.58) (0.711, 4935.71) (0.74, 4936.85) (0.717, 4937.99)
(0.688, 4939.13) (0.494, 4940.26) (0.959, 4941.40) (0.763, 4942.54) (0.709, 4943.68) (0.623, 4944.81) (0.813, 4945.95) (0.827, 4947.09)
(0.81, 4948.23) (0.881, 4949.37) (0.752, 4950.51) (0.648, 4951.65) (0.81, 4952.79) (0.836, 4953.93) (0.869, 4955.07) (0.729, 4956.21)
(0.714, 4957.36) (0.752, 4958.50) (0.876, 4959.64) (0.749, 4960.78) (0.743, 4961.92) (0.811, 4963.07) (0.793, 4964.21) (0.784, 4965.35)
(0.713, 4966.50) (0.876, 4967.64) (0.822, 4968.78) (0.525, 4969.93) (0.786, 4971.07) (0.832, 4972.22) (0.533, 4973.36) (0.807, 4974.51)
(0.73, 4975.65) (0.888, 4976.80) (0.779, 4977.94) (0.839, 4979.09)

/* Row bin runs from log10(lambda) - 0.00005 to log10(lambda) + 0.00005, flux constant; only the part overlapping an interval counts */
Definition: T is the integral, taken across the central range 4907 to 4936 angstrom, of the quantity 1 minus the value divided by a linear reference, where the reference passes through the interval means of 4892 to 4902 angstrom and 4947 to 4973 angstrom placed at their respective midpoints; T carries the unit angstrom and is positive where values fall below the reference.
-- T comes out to -1.2 angstrom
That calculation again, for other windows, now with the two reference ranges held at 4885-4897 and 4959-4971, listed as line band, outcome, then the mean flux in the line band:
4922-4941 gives -0.5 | 0.754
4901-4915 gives -0.4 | 0.73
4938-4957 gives -0.2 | 0.761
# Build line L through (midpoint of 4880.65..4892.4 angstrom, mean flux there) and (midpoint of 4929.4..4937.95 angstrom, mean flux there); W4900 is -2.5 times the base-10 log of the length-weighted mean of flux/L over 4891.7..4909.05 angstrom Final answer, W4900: 0.05 mag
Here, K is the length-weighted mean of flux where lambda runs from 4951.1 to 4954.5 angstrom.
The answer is 0.766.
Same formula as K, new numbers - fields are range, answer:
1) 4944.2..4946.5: 0.719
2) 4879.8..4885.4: 0.763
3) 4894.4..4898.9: 0.735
